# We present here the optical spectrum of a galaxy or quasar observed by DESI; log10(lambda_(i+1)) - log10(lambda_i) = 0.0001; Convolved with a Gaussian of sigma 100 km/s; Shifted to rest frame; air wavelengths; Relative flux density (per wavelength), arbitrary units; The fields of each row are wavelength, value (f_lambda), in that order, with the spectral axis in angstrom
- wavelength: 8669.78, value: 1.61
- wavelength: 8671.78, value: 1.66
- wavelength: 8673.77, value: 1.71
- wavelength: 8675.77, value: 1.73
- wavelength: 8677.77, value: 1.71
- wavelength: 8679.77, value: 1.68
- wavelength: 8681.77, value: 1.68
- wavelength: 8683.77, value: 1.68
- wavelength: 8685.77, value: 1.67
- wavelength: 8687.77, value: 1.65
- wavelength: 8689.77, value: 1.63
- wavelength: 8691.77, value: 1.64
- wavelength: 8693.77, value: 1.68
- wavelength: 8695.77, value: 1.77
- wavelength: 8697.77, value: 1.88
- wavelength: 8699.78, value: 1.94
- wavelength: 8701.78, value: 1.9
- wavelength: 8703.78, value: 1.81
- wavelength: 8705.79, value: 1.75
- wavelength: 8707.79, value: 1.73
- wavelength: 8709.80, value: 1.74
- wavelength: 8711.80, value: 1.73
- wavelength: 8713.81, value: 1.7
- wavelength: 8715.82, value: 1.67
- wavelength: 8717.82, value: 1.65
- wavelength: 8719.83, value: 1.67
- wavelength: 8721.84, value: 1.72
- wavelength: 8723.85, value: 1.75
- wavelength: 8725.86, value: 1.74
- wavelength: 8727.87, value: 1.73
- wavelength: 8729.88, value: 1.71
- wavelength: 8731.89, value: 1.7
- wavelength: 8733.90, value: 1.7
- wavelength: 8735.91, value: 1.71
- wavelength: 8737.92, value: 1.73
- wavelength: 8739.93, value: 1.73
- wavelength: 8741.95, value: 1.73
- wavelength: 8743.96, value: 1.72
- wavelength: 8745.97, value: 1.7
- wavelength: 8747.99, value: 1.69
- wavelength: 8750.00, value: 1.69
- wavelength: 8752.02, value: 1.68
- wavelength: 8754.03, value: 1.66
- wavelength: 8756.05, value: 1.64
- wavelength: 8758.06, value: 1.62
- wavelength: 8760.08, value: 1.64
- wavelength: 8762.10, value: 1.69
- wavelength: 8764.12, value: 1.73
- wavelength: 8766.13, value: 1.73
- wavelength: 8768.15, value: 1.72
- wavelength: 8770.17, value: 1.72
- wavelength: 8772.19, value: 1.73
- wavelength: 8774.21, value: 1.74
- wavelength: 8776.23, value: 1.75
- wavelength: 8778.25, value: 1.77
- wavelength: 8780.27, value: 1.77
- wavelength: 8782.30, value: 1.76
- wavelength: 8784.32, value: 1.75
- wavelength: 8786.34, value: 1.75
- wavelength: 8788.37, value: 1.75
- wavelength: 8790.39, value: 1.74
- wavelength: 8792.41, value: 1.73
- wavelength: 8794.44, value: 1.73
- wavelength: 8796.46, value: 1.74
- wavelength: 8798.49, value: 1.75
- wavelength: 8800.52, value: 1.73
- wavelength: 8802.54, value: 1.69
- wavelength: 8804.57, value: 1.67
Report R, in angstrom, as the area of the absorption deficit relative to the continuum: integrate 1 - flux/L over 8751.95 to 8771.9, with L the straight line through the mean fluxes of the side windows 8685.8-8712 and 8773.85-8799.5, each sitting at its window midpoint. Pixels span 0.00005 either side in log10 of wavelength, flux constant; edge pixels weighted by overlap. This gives 0.7 angstrom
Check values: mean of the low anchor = 1.76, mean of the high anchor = 1.75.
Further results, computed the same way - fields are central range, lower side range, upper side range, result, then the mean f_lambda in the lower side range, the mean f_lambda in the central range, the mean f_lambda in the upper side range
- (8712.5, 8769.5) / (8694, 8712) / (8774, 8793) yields 2.6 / 1.8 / 1.7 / 1.75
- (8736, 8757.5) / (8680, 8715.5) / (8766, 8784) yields 0.6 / 1.74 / 1.7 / 1.74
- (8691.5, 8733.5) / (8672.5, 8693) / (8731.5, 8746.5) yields -1.1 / 1.68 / 1.74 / 1.72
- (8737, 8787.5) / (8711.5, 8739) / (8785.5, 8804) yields 0.2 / 1.71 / 1.71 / 1.73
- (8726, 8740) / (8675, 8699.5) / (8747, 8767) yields -0.2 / 1.71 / 1.72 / 1.68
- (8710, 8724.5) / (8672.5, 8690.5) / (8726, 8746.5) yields 0.1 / 1.68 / 1.7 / 1.72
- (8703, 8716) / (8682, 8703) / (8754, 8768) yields -0.1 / 1.74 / 1.73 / 1.68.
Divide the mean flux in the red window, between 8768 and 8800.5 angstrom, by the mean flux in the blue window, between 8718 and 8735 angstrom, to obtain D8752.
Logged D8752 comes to 1.0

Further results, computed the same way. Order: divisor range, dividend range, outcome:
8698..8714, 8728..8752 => 0.95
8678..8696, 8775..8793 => 1.05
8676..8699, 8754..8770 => 0.99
